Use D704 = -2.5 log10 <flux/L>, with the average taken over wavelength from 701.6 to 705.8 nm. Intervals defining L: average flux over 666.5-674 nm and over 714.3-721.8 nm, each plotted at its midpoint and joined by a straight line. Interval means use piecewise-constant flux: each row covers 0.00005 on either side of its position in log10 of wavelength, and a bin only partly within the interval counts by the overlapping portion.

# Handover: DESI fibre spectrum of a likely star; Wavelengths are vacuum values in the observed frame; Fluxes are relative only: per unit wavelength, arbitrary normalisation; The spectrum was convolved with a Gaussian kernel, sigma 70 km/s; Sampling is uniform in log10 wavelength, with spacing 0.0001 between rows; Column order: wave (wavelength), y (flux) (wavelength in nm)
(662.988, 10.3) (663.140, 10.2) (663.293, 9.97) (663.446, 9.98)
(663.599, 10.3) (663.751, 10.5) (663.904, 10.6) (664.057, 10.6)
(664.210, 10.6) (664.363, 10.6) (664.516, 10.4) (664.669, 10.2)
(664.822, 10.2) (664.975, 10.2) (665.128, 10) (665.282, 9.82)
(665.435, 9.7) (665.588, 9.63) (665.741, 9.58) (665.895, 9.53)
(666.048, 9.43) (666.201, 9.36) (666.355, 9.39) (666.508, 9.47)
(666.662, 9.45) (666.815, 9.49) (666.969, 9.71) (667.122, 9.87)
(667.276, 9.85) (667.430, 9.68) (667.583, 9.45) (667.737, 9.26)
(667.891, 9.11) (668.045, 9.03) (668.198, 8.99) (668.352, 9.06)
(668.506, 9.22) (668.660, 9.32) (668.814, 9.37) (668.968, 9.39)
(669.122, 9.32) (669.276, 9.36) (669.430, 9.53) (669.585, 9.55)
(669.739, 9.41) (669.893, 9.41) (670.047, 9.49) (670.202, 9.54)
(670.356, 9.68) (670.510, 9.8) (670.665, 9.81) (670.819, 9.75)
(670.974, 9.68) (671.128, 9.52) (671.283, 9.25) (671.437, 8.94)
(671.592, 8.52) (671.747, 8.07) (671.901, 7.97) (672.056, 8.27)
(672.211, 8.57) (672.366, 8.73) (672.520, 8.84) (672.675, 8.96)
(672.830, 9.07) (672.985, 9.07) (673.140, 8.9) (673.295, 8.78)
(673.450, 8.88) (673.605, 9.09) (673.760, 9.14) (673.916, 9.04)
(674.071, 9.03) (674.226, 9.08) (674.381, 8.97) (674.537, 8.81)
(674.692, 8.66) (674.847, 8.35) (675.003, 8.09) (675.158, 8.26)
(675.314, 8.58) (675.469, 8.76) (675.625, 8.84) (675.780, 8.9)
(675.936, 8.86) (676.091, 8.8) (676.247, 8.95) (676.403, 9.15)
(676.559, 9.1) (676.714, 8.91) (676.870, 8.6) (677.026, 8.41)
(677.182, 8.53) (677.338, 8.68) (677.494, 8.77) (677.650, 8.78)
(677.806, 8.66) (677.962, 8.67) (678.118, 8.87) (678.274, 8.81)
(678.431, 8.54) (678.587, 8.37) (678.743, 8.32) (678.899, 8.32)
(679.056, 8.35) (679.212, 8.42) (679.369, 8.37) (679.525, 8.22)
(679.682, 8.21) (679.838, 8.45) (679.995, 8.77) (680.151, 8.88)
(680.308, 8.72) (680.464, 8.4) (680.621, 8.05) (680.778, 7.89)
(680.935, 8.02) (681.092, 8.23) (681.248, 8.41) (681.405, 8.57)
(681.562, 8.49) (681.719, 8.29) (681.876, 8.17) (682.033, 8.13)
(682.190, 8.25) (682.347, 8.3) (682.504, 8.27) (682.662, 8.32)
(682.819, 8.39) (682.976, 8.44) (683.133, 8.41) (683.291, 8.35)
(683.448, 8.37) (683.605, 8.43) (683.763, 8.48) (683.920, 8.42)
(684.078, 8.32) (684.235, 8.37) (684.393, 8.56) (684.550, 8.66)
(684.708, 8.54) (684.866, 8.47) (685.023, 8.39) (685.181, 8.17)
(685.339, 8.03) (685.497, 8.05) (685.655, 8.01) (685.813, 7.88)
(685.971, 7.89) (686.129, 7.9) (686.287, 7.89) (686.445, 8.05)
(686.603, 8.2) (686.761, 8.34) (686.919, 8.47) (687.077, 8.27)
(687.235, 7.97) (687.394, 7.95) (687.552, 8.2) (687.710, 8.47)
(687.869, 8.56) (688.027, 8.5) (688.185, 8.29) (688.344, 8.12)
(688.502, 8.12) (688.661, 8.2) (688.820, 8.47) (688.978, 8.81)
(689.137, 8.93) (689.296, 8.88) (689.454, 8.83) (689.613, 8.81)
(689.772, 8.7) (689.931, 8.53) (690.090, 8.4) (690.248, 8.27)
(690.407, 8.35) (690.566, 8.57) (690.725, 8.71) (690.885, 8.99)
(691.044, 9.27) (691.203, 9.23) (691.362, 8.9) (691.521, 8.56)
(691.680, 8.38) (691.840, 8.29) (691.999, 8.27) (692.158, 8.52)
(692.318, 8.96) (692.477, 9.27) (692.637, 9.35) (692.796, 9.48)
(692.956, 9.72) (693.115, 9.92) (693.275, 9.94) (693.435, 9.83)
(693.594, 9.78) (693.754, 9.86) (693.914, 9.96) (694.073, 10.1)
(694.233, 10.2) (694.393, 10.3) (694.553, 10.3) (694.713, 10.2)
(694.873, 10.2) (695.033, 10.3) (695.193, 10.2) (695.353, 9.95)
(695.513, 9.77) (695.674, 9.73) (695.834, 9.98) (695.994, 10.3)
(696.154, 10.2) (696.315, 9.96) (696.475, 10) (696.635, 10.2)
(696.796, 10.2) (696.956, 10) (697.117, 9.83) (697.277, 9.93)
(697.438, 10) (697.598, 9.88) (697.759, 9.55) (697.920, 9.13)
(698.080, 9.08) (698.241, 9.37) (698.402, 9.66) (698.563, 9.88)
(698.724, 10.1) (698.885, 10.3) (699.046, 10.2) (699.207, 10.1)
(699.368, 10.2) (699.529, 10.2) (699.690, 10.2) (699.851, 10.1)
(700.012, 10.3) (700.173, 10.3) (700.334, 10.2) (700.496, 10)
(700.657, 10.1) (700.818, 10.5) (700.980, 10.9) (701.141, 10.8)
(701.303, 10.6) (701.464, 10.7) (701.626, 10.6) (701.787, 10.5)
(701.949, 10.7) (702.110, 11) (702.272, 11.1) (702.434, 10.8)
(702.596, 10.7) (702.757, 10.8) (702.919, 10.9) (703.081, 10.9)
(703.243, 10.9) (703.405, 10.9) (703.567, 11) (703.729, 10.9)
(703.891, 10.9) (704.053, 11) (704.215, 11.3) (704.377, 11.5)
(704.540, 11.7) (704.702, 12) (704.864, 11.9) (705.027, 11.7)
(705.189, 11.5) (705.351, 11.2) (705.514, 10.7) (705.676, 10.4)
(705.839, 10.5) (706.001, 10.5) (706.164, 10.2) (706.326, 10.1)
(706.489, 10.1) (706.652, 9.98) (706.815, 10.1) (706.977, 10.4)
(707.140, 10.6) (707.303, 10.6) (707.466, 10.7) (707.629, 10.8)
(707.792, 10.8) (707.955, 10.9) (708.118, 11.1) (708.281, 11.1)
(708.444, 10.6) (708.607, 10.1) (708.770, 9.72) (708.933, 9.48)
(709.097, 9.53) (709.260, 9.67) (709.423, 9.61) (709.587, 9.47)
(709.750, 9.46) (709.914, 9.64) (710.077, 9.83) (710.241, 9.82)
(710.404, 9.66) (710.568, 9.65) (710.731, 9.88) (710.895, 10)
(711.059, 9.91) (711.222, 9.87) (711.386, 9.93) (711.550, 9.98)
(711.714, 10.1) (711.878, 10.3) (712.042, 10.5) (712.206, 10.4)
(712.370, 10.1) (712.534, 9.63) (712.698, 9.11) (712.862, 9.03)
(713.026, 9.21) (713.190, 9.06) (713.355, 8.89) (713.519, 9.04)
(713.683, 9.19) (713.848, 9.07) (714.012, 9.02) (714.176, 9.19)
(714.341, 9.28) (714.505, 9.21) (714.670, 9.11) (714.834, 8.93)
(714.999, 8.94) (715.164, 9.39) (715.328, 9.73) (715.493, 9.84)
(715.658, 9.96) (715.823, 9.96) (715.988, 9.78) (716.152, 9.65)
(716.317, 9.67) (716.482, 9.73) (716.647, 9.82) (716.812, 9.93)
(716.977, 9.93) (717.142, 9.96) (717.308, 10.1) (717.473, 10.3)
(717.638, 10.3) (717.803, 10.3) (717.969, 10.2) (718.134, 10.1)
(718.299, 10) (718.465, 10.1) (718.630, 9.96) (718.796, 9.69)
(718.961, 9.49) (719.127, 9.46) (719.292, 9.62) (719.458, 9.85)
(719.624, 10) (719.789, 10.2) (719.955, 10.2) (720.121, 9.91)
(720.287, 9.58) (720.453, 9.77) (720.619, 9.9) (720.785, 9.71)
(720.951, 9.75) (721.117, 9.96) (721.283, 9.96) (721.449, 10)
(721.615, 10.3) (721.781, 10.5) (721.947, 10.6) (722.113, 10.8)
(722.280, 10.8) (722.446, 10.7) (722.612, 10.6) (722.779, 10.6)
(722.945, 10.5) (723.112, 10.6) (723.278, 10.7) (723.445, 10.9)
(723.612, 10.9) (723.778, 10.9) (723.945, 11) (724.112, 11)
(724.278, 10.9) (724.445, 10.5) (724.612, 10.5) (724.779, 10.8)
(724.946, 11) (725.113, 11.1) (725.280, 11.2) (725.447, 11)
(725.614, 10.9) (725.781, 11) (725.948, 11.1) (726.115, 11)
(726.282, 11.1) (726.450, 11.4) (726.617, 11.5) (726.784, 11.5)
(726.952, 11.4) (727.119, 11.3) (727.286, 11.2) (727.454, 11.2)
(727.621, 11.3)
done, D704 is -0.15 mag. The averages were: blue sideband 9.21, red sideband 9.82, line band 11.1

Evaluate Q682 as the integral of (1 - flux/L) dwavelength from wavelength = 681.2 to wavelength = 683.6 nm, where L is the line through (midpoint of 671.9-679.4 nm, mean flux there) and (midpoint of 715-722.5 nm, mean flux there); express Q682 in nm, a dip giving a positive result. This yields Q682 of 0.154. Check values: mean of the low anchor 8.72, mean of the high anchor 9.97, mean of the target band 8.35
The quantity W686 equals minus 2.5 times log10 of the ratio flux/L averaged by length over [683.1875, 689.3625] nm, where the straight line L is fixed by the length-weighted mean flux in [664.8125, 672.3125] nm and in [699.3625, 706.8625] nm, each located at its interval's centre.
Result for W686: 0.21 mag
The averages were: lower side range 9.38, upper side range 10.7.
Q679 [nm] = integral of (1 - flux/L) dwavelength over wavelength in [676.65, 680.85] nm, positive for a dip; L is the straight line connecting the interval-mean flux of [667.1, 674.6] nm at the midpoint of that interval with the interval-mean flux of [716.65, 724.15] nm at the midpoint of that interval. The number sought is 0.37 nm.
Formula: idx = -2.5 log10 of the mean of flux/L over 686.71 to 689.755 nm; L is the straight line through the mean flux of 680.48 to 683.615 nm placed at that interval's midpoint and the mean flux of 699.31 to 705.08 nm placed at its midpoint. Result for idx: 0.077 mag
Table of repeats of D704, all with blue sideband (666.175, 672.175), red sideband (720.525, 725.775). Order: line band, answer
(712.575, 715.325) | 0.14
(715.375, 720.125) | 0.06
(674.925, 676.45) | 0.09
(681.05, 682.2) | 0.16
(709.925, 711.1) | 0.05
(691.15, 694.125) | 0.07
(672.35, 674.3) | 0.05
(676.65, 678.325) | 0.10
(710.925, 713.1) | 0.05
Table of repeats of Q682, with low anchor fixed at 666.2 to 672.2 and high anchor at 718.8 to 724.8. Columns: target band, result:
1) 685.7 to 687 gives 0.21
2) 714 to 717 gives 0.19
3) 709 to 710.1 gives 0.05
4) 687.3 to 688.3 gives 0.14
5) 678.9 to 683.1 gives 0.52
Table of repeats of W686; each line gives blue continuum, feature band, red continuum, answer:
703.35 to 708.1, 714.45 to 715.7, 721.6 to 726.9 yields 0.16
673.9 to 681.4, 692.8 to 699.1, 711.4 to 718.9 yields -0.09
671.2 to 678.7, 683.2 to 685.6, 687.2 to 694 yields 0.05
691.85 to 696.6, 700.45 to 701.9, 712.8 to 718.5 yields -0.09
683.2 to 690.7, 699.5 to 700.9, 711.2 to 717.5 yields -0.14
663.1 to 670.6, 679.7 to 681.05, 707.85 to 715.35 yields 0.16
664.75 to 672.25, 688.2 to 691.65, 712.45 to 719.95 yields 0.10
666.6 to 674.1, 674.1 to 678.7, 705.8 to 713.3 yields 0.07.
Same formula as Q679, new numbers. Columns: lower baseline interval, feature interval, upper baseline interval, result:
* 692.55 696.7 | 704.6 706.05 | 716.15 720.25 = -0.18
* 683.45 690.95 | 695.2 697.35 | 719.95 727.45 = -0.26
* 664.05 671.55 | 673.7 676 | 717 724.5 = 0.22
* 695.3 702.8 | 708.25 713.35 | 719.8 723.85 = 0.23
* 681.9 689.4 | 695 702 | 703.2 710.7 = -0.34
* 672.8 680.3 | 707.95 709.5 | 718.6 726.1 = -0.04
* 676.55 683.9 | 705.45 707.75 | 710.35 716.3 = -0.26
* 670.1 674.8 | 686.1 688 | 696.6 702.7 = 0.29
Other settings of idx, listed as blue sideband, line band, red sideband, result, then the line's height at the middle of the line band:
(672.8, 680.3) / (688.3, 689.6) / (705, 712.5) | 0.09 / 9.29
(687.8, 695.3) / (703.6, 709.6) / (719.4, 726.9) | -0.09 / 9.82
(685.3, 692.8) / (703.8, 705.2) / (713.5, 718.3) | -0.25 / 9.16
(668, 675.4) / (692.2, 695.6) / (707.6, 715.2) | -0.05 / 9.42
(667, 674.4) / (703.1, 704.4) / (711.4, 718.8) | -0.16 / 9.56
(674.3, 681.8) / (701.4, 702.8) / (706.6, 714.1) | -0.13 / 9.56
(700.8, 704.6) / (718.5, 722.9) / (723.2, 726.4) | 0.09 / 10.9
